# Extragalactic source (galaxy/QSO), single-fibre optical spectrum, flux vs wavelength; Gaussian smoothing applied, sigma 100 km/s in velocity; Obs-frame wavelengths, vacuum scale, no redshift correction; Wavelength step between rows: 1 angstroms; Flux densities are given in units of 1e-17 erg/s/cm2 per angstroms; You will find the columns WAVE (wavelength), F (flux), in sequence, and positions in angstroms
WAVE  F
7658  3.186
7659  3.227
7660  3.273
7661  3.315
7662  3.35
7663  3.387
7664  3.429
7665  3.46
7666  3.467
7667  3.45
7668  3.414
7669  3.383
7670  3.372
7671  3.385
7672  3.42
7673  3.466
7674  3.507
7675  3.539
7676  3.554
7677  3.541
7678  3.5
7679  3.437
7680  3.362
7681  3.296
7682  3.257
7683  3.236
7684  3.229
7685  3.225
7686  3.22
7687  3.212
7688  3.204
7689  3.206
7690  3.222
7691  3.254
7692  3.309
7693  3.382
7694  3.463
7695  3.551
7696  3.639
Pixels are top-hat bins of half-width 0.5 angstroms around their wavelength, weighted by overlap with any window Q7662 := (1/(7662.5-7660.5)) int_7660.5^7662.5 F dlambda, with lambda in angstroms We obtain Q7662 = 3.33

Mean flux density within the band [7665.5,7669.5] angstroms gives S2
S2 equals 3.43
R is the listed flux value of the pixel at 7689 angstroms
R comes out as 3.206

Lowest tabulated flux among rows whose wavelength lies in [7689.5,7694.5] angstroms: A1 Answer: 3.222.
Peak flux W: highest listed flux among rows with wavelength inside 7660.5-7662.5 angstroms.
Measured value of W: 3.35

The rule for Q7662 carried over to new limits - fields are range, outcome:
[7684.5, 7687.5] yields 3.22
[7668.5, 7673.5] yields 3.41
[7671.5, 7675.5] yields 3.48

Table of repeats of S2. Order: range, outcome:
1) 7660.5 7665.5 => 3.39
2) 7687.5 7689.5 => 3.21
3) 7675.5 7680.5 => 3.48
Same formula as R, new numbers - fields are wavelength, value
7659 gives 3.227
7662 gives 3.35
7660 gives 3.273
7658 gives 3.186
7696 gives 3.639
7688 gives 3.204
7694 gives 3.463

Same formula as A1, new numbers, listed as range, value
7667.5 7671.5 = 3.372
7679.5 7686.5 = 3.22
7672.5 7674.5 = 3.466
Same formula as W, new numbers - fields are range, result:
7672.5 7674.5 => 3.507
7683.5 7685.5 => 3.229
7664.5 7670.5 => 3.467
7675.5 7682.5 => 3.554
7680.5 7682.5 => 3.296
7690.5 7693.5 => 3.382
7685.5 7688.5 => 3.22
